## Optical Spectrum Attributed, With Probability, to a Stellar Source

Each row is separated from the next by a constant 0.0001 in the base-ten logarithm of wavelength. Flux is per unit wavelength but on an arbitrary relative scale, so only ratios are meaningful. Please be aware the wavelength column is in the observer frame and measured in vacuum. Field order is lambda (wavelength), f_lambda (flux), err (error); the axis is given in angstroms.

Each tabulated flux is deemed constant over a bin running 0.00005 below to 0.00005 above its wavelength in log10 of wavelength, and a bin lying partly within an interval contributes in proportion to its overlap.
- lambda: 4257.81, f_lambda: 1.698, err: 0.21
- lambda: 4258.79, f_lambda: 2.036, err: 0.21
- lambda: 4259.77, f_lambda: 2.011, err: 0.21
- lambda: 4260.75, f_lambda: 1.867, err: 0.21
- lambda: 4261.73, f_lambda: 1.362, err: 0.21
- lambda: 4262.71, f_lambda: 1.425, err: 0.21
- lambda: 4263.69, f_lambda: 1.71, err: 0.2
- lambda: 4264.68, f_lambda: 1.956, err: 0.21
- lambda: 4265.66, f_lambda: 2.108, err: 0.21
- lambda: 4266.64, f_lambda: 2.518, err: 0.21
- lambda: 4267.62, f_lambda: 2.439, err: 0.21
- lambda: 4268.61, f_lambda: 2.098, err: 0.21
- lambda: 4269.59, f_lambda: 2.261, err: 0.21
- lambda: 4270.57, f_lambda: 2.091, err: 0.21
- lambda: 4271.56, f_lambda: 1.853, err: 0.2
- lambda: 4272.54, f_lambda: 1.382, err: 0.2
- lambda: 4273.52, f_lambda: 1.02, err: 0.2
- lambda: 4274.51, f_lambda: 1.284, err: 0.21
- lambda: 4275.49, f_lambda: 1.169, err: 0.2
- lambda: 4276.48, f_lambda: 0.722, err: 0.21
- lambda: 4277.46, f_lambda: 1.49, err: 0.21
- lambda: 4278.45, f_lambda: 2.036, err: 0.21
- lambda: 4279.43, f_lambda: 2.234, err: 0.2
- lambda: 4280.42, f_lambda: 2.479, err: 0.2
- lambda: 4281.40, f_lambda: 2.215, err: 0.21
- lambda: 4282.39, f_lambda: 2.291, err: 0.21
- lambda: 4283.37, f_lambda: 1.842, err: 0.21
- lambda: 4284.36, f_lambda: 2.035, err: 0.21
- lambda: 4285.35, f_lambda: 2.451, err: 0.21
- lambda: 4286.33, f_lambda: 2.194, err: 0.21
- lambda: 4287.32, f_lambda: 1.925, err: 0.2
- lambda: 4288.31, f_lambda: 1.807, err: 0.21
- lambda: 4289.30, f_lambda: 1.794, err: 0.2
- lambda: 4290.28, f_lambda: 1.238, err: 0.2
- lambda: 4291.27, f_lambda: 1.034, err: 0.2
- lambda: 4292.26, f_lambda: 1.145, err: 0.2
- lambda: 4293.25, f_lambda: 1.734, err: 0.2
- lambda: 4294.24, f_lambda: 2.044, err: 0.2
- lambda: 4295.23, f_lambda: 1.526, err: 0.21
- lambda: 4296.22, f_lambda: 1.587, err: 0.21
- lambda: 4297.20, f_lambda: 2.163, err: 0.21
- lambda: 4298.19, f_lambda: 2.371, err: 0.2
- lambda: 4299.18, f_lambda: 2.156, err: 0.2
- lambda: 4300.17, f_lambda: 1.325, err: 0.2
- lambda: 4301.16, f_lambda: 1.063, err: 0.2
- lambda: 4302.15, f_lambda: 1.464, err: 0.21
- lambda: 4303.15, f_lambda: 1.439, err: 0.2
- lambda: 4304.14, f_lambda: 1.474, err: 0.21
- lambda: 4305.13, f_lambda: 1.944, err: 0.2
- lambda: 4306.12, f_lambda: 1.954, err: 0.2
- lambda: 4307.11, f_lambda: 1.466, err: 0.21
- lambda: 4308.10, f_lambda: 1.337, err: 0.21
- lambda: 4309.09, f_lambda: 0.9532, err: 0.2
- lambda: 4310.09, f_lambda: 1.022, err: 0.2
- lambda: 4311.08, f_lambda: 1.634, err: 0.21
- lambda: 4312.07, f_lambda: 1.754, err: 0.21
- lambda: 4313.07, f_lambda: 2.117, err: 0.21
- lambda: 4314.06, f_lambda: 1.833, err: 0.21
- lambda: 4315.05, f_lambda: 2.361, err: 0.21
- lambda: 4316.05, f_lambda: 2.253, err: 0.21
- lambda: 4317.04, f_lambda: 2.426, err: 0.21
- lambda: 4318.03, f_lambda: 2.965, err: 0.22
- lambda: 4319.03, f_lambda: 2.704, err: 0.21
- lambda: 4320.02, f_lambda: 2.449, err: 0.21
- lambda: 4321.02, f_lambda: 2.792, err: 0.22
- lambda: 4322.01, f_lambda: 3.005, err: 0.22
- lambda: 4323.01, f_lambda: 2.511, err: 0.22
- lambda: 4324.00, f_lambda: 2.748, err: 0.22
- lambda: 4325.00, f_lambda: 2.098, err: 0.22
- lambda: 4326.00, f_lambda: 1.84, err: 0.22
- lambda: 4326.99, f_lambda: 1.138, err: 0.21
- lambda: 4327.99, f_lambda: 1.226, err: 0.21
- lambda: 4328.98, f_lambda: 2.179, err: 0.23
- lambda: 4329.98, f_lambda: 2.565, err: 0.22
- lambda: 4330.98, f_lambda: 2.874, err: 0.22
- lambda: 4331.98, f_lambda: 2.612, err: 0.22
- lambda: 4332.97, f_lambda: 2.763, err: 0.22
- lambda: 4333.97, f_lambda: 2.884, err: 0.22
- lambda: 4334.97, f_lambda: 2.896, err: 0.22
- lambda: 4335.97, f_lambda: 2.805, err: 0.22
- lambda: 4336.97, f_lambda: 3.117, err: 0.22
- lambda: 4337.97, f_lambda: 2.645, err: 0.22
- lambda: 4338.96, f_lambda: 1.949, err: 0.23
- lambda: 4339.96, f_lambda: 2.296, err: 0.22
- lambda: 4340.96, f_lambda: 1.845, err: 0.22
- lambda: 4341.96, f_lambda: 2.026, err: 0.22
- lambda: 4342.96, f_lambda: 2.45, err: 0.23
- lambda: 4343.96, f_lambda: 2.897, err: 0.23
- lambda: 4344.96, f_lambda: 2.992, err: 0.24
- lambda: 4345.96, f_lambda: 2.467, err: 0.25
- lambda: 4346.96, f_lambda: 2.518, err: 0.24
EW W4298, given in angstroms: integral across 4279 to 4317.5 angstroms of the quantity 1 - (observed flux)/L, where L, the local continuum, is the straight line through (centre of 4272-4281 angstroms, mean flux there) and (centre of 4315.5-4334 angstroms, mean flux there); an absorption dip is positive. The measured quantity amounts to 2.2 angstroms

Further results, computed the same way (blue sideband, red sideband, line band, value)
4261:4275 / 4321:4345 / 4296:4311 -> 3.95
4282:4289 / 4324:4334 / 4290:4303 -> 3.08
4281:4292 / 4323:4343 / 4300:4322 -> 2.62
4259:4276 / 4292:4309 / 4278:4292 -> -1.89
